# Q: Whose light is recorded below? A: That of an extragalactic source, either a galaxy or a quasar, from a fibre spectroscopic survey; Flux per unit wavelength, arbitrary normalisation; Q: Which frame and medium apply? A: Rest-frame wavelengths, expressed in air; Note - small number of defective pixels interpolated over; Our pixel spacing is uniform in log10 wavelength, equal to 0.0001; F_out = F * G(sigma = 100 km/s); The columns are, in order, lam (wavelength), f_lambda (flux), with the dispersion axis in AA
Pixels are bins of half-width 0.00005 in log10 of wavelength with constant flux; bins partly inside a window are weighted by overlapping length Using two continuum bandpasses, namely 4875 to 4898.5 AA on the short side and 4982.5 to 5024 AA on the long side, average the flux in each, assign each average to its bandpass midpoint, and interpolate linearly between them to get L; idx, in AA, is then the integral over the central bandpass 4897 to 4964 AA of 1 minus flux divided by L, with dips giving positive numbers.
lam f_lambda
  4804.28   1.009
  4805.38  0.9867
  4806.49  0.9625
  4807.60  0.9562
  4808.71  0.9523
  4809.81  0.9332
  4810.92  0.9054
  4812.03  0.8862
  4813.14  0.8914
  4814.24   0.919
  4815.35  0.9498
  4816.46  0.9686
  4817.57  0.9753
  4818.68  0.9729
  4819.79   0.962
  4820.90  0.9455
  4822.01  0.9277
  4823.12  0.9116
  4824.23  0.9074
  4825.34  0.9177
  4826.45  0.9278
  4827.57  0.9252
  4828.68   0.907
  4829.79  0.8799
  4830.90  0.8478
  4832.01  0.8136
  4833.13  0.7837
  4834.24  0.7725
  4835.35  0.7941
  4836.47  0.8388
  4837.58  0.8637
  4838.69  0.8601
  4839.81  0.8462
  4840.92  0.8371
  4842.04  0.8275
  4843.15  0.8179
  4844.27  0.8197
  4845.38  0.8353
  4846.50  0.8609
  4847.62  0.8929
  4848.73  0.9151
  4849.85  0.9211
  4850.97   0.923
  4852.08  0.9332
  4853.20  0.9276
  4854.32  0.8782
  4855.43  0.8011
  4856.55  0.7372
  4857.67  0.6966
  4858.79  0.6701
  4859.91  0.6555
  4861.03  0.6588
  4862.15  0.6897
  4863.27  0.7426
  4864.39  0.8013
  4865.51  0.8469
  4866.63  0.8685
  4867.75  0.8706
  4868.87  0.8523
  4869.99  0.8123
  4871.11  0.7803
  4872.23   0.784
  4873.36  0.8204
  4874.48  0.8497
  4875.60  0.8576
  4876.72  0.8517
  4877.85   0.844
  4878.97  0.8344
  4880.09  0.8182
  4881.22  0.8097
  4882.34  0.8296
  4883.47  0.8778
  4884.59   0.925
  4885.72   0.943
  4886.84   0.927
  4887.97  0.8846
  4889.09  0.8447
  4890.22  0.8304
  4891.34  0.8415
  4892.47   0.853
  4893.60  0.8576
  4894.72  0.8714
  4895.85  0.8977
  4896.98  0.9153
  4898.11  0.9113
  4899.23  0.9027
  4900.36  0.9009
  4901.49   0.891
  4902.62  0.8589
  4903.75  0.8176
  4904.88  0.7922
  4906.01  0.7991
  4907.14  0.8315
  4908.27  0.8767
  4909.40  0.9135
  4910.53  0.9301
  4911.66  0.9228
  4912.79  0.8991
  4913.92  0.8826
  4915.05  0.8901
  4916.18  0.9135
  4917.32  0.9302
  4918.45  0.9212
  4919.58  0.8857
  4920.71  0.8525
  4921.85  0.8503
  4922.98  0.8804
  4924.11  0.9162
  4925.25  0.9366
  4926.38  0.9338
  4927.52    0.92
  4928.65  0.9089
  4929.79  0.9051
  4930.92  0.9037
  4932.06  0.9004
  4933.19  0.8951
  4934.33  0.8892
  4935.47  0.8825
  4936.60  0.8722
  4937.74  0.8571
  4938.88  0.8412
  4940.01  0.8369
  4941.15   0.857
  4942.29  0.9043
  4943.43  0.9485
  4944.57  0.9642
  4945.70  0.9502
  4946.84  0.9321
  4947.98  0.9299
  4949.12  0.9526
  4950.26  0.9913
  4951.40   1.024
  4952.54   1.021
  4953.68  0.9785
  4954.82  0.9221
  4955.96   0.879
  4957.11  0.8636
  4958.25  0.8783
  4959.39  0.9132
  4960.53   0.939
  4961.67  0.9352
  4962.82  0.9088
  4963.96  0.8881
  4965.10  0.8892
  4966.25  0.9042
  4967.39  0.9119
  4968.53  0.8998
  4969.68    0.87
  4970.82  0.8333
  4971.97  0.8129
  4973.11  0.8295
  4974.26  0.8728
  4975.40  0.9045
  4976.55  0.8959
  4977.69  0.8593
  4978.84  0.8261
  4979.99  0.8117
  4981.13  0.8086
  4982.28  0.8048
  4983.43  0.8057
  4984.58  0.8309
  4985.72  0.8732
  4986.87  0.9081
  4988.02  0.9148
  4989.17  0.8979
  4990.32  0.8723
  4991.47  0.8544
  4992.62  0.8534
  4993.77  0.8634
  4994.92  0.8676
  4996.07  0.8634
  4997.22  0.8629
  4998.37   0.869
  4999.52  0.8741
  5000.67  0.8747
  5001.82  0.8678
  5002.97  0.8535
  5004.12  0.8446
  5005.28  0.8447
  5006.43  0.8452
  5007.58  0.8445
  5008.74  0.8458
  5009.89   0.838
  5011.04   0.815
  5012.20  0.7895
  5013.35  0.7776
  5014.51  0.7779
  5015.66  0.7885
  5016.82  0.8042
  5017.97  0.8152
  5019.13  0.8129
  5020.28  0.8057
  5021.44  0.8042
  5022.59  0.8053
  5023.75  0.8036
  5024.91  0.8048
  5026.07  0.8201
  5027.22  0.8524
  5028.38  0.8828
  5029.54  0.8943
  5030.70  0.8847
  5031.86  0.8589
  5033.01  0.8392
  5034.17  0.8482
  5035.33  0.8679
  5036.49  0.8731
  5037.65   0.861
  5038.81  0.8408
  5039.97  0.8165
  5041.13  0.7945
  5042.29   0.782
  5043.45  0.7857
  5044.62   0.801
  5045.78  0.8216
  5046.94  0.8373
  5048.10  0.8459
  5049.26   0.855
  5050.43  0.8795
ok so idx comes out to -3.5 AA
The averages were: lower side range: 0.867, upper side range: 0.841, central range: 0.903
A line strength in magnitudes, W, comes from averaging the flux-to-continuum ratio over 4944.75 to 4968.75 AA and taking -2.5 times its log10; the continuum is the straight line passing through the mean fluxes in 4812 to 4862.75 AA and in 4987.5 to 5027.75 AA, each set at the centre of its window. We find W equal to -0.11 mag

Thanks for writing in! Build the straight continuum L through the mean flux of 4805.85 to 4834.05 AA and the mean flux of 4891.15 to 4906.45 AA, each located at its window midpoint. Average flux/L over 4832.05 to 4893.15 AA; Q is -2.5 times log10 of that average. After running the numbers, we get 0.07 mag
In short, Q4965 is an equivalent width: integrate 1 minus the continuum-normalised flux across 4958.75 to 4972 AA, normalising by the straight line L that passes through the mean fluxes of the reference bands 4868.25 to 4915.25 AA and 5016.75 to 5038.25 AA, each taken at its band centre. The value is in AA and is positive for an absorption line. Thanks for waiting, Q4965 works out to -0.7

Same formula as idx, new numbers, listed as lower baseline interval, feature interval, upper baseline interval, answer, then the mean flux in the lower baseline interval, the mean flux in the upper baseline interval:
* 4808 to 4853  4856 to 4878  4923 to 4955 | 2.8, 0.89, 0.92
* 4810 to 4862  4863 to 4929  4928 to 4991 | 0.6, 0.862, 0.893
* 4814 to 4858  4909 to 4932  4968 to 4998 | -1.0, 0.877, 0.857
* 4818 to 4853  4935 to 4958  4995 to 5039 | -1.8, 0.878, 0.839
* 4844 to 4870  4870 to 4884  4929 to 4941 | 0.1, 0.817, 0.878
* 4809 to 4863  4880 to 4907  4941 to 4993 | 0.3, 0.861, 0.894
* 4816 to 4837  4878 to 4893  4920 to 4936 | 0.6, 0.893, 0.898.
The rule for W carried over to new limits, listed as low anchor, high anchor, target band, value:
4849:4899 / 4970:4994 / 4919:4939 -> -0.058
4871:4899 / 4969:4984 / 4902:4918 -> -0.026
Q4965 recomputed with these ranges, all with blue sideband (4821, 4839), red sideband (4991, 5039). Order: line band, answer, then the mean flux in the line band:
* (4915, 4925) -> -0.5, 0.895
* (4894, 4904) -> -0.3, 0.887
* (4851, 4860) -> 0.7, 0.803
